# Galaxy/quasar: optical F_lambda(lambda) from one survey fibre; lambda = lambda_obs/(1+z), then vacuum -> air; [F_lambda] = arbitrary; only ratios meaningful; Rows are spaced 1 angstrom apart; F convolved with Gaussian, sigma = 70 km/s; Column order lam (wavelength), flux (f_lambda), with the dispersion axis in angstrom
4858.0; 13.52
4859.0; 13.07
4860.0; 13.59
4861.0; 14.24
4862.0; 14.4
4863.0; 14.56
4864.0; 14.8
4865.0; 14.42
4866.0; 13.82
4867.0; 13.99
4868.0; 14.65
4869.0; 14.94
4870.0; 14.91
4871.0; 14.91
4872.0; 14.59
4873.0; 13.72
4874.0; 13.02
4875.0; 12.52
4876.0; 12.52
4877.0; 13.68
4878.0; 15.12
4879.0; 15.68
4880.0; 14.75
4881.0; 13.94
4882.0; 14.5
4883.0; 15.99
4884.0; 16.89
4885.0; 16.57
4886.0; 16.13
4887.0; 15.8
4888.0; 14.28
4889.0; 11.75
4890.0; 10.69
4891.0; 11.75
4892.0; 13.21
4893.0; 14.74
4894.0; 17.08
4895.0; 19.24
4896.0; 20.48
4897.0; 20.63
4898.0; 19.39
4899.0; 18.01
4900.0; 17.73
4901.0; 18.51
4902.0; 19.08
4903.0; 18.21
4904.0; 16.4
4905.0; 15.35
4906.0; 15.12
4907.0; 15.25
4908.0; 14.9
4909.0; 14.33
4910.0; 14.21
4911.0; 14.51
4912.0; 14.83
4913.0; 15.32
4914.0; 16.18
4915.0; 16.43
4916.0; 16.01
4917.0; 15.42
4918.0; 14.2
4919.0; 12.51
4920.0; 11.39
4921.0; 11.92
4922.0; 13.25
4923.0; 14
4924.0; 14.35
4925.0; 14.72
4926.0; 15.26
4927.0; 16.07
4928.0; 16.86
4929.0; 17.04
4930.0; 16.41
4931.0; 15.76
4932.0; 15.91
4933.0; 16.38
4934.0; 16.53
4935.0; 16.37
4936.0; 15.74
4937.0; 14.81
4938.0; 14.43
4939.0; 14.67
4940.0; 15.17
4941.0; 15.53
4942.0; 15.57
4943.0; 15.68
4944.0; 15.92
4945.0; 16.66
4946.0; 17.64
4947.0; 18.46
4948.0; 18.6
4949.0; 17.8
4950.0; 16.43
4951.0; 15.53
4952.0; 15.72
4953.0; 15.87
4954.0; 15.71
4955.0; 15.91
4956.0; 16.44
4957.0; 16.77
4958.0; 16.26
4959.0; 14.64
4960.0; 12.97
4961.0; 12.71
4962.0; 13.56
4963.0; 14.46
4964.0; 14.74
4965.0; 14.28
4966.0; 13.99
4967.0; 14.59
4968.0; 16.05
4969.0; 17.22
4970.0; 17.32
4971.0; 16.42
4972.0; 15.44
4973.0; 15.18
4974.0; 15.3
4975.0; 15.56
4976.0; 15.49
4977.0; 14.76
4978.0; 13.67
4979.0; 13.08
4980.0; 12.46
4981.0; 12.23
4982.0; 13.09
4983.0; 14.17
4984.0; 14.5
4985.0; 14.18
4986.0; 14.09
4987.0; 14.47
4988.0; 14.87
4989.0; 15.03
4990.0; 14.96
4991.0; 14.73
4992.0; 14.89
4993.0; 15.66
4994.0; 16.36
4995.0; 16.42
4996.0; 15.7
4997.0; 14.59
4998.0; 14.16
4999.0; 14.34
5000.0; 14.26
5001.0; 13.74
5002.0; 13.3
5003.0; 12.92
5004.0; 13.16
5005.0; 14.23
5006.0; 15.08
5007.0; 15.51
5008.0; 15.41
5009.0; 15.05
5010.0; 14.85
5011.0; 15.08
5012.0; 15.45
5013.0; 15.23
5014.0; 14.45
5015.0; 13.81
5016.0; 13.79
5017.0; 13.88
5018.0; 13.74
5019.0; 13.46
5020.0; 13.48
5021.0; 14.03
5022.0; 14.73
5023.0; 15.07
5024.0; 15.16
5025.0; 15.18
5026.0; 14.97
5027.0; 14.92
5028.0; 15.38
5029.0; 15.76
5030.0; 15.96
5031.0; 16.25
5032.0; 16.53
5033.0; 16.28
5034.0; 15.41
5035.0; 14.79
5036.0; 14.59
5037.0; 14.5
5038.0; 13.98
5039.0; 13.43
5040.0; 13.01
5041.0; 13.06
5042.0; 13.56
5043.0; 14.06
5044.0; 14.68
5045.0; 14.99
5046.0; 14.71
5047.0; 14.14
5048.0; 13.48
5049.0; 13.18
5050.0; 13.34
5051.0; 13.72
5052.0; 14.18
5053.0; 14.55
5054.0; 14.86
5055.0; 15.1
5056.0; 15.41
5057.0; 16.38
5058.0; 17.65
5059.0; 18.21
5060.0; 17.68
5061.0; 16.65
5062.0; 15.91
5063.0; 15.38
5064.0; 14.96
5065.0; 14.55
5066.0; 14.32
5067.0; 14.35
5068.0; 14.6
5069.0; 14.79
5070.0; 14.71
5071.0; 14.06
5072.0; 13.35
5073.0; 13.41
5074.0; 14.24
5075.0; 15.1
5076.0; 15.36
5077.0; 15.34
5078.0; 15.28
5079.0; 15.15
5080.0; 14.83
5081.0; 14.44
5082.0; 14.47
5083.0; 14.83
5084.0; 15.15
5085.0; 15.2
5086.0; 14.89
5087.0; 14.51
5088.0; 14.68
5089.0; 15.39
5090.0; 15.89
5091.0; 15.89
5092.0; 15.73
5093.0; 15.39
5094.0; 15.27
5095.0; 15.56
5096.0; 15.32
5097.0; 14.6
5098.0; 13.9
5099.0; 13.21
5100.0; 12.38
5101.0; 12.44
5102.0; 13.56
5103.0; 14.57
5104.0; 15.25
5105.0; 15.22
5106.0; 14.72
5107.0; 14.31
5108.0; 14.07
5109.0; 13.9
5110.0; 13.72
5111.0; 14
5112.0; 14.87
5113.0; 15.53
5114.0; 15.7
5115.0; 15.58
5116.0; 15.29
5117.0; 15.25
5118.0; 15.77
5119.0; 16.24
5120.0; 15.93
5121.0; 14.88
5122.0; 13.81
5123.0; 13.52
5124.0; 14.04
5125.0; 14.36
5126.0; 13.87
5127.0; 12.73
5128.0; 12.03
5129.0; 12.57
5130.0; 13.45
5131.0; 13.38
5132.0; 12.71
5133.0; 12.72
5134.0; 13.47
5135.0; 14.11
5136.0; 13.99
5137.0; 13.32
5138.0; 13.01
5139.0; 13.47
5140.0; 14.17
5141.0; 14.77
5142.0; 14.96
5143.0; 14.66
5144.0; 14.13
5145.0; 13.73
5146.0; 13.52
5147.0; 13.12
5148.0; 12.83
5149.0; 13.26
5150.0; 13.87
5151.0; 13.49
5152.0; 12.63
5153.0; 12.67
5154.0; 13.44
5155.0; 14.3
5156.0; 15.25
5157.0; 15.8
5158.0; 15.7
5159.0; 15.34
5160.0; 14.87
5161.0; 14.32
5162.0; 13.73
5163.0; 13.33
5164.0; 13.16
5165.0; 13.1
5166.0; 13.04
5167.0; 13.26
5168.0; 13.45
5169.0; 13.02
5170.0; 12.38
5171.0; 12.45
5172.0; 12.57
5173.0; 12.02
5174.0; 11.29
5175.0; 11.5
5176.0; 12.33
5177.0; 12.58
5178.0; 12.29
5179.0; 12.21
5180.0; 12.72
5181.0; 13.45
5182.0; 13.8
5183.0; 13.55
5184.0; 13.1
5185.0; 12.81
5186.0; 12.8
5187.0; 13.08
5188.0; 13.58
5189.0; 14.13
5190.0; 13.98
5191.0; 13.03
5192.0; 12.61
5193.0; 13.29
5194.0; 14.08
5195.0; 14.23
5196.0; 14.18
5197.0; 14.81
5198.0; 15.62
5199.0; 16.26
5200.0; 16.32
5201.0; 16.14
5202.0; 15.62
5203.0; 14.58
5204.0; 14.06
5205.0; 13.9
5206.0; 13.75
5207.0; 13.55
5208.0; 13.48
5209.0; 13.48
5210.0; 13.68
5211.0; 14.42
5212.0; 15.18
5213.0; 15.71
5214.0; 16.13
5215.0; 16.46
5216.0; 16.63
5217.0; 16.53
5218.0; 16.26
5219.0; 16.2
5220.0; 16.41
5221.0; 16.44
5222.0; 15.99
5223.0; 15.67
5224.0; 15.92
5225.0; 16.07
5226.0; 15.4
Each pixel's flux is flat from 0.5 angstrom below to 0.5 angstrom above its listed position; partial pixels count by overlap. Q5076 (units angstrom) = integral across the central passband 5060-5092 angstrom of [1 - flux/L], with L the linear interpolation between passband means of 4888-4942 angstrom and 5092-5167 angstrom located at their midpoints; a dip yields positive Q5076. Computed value -1.1 angstrom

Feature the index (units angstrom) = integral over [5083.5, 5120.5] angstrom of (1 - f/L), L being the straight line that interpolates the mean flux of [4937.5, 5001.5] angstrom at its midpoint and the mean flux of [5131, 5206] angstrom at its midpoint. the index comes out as -1.7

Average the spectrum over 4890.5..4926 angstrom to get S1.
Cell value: 15.7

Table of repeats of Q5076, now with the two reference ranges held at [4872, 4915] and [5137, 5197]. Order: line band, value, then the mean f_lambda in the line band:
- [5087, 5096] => -0.89 angstrom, 15.4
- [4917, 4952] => -0.71 angstrom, 15.5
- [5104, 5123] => -1.43 angstrom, 14.9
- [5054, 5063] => -1.37 angstrom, 16.5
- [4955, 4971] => -0.15 angstrom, 15.1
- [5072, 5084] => -0.51 angstrom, 14.7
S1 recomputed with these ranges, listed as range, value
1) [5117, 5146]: 13.9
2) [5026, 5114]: 14.8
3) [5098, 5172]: 13.9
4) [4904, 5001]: 15.2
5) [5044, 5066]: 15.2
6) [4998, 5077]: 14.7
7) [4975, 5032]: 14.6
